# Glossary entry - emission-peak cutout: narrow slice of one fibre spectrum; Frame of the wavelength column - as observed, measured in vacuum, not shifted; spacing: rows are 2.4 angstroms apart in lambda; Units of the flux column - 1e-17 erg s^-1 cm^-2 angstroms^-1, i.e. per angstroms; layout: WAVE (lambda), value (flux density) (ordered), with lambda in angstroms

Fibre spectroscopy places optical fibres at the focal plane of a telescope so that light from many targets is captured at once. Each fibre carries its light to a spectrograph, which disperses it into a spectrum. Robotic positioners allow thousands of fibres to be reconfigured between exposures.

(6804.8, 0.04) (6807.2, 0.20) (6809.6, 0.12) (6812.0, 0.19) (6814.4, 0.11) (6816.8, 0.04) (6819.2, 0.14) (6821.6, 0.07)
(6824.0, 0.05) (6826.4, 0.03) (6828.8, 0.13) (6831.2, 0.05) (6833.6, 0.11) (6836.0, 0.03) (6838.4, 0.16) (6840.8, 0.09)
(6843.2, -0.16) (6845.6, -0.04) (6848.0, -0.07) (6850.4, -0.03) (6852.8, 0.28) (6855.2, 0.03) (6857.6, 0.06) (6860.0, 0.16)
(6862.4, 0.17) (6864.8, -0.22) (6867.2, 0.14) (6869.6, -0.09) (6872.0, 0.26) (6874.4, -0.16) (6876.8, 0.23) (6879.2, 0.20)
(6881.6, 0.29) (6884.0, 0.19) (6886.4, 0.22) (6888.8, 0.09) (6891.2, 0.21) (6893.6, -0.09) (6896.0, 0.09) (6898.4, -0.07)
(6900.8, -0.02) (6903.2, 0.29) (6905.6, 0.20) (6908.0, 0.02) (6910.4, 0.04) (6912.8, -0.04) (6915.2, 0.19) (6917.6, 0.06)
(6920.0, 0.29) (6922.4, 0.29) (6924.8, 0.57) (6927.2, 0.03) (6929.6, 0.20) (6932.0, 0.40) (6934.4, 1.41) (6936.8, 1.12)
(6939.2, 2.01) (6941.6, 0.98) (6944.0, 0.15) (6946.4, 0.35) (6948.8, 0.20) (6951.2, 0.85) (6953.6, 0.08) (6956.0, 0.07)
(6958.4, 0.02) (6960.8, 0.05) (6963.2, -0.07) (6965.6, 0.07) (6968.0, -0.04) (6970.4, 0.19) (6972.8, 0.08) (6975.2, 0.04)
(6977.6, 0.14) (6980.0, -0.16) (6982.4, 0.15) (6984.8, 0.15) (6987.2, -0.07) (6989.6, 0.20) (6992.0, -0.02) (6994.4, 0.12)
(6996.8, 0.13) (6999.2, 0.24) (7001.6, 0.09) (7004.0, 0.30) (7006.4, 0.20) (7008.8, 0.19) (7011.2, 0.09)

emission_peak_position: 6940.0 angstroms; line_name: [O II]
